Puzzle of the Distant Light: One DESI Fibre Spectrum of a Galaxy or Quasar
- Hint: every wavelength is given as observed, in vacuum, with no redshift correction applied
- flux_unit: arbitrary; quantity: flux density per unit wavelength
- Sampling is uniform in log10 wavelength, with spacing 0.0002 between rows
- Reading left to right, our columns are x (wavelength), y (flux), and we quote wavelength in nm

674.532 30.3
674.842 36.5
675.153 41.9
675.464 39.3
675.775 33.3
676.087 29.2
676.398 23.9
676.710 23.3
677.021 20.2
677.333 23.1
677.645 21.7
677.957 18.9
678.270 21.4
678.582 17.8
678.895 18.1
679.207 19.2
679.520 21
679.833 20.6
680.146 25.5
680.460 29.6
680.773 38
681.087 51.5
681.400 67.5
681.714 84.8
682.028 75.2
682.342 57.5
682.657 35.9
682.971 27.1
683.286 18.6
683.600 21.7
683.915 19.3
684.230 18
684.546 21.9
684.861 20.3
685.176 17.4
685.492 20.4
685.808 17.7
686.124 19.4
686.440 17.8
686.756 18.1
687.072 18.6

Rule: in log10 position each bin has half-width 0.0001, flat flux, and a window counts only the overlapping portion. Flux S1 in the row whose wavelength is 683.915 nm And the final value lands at 19.3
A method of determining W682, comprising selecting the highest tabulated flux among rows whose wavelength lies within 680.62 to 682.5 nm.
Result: 84.8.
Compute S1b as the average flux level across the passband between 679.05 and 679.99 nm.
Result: 20.3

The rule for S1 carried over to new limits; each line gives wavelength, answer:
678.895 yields 18.1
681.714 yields 84.8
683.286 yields 18.6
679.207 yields 19.2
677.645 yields 21.7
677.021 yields 20.2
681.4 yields 67.5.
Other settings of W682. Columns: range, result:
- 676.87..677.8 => 23.1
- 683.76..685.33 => 21.9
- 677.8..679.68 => 21.4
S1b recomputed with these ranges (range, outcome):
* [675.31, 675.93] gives 36.3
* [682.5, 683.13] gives 31.5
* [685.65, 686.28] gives 18.5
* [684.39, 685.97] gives 19.5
